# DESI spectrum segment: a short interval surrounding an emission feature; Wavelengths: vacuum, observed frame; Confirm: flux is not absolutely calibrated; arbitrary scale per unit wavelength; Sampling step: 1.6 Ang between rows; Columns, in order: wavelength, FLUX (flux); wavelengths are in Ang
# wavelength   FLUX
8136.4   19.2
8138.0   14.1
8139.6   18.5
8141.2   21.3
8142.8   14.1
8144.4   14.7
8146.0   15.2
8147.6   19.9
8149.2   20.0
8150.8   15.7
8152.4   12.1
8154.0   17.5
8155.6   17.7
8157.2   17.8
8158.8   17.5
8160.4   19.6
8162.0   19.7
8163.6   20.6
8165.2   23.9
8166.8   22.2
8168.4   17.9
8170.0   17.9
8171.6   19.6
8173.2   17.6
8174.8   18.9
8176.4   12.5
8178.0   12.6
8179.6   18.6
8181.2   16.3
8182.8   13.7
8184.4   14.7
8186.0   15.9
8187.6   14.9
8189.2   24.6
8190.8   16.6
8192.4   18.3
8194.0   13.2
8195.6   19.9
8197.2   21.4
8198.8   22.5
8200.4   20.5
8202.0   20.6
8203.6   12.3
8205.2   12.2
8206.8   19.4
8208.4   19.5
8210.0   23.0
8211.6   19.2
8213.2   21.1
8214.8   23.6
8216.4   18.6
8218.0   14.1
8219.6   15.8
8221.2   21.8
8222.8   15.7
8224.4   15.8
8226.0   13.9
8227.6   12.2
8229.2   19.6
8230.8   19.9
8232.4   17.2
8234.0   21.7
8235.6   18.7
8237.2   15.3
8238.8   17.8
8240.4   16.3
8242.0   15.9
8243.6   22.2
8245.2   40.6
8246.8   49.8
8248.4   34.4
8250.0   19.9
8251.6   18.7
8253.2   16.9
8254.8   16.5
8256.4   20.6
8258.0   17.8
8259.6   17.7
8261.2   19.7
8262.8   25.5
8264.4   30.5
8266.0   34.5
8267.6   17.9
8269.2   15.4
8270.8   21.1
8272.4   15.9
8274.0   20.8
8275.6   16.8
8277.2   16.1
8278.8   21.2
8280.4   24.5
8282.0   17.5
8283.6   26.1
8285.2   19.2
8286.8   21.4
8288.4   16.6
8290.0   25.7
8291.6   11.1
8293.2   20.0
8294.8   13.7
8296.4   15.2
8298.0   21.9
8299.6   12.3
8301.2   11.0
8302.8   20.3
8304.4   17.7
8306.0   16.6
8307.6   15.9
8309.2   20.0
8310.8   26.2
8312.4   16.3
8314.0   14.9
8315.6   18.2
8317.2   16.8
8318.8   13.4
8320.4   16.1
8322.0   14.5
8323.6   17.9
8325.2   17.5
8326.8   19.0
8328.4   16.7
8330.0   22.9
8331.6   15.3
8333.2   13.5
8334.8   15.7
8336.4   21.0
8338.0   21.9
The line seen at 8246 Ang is [S II]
